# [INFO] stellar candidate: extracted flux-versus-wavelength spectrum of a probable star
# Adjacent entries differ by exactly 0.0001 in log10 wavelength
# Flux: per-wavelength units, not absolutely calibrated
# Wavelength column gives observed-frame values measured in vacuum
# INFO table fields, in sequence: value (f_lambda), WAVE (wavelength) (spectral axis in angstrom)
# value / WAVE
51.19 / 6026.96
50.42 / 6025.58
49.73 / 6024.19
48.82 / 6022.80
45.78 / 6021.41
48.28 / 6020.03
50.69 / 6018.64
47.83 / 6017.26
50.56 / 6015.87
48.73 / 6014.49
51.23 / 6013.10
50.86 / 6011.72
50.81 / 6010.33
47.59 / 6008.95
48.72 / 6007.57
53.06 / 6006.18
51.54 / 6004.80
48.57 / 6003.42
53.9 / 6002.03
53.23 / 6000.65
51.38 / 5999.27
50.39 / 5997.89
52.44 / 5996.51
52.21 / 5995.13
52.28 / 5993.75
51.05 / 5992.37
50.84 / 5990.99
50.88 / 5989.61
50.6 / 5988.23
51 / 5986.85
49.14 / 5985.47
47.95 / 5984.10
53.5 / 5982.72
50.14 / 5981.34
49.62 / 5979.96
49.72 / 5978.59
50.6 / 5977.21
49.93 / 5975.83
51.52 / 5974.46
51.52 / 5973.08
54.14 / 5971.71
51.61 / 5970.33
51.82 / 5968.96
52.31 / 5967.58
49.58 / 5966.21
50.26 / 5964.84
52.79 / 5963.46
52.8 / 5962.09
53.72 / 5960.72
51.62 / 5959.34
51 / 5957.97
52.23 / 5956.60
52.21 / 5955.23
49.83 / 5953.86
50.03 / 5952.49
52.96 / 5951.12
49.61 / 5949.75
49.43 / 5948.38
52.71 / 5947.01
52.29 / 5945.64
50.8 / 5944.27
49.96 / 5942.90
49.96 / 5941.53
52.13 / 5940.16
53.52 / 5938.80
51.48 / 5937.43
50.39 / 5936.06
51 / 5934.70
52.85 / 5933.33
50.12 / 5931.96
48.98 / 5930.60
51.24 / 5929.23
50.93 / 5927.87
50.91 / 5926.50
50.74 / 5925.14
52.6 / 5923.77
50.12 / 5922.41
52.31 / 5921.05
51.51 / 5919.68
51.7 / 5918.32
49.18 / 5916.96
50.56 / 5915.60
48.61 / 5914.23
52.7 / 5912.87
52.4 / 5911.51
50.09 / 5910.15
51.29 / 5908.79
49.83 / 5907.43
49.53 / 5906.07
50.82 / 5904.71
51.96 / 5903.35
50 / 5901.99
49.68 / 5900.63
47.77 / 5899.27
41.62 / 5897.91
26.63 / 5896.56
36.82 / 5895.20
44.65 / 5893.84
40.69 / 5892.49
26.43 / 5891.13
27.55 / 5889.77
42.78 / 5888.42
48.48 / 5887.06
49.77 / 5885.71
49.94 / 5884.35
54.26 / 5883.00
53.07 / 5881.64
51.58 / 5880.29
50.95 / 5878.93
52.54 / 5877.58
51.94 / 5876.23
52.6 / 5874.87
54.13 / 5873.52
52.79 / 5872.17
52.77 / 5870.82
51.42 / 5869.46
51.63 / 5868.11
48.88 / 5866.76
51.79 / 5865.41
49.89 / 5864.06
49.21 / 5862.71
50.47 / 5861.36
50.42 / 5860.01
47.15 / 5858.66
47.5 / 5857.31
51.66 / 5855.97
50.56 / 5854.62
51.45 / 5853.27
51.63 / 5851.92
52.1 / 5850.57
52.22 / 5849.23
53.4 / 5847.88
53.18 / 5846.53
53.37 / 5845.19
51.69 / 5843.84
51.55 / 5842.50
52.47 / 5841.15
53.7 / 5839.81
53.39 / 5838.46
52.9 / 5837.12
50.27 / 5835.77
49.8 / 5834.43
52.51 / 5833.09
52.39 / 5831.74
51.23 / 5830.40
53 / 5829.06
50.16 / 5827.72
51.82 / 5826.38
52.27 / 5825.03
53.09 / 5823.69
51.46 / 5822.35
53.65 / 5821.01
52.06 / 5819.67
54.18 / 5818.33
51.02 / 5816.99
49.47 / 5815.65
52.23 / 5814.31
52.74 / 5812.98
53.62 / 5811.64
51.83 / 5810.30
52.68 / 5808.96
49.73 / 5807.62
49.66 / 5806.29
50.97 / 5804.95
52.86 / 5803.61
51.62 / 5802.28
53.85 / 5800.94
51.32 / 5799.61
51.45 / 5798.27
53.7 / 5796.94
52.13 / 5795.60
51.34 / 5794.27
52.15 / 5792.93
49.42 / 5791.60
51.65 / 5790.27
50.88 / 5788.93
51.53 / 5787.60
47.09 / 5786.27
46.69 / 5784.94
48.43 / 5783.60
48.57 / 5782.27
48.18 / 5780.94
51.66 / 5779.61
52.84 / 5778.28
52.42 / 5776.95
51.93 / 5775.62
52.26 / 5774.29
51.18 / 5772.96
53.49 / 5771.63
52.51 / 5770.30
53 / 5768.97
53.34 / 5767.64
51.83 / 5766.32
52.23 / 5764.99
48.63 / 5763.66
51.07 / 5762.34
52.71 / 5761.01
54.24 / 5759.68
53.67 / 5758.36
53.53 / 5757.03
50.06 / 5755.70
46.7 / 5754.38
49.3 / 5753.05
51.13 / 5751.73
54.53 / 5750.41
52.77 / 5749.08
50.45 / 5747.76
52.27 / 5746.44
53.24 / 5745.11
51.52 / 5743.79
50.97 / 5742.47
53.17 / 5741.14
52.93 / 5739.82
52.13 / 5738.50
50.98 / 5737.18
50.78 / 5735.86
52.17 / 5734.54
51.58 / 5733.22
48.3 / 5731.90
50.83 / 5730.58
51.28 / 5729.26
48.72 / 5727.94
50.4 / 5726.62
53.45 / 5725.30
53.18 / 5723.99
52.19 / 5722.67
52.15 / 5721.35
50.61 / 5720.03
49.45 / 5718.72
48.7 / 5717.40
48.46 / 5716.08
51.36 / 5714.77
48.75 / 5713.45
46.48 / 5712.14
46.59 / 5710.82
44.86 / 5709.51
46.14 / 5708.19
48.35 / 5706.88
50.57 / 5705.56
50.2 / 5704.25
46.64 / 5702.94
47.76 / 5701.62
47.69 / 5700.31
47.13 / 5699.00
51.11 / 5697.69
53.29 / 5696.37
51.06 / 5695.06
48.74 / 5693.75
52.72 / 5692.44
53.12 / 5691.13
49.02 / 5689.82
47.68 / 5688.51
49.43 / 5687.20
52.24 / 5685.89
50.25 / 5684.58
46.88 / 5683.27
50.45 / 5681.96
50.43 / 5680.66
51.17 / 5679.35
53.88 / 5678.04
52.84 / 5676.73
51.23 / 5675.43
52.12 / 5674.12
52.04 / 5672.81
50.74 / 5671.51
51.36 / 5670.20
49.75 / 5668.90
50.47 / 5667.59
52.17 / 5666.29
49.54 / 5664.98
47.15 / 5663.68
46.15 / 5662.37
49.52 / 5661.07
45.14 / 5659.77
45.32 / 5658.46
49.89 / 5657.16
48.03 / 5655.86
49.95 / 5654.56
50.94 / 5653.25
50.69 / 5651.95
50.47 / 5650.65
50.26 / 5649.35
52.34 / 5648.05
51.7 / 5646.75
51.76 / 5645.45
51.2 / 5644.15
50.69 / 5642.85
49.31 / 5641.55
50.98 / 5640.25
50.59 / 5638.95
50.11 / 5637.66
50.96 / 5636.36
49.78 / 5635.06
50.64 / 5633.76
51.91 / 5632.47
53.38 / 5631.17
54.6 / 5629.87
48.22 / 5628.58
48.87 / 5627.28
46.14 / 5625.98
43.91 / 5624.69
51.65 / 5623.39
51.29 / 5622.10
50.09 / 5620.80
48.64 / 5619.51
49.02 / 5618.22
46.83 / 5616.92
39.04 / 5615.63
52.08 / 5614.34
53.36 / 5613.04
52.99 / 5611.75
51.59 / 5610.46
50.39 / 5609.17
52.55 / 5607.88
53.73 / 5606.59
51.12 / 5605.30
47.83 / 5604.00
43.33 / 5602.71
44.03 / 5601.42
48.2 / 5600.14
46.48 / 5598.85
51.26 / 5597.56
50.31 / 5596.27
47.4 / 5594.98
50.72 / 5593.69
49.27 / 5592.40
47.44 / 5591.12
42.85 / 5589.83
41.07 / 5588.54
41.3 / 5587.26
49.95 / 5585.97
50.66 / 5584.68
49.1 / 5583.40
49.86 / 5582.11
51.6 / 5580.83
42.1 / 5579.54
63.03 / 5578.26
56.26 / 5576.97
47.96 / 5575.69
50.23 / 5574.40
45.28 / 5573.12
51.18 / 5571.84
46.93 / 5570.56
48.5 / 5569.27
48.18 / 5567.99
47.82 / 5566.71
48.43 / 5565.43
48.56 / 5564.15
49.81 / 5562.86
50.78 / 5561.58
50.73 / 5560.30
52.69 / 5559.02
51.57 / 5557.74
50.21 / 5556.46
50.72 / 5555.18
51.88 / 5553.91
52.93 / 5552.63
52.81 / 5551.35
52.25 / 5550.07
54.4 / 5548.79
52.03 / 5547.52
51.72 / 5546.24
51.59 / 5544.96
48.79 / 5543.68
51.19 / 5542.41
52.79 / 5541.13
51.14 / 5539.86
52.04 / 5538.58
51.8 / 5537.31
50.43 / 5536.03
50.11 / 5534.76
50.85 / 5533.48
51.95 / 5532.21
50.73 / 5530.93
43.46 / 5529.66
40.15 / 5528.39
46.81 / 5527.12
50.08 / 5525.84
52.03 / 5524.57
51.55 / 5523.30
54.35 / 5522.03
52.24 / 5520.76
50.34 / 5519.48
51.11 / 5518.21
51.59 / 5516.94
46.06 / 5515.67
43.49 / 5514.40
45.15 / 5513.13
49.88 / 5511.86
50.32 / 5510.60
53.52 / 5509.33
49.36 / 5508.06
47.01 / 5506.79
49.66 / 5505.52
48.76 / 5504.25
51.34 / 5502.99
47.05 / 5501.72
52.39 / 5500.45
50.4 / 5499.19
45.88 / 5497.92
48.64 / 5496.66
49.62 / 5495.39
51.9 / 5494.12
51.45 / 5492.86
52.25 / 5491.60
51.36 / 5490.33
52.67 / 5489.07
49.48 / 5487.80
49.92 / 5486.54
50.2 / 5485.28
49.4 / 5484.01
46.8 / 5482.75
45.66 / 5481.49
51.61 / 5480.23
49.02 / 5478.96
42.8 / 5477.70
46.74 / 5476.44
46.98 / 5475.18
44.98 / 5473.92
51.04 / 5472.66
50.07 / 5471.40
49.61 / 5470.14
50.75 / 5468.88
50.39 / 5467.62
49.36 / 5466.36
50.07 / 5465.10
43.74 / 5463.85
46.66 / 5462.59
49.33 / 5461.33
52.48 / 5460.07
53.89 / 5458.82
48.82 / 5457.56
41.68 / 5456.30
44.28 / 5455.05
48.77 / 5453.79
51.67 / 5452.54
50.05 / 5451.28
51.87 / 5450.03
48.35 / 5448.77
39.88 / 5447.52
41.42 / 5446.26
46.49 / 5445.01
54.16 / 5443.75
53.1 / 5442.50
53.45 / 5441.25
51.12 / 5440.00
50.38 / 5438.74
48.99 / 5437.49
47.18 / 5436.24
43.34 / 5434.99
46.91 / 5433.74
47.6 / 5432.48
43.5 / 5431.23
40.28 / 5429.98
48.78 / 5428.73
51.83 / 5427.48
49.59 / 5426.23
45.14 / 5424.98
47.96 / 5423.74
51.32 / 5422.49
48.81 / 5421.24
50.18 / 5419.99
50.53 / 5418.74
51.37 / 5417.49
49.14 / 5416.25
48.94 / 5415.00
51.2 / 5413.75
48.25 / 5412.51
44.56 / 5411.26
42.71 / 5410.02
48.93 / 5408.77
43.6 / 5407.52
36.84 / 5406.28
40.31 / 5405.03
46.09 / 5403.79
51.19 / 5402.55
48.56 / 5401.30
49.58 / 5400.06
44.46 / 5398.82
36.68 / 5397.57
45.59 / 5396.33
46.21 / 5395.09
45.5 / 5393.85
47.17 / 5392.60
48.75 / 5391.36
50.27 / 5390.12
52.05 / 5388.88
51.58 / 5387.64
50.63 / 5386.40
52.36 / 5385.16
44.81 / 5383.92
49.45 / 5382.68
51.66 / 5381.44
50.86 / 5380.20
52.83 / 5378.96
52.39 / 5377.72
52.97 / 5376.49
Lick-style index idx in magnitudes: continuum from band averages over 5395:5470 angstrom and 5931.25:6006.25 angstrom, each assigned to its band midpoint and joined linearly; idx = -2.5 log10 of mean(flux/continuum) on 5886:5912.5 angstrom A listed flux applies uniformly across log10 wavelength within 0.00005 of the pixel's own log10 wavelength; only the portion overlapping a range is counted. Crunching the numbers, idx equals 0.15 mag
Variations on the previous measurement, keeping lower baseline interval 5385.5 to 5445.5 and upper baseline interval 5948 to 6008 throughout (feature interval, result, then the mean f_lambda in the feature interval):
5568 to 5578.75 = -0.05 mag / 50.8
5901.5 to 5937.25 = 0.00 mag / 50.9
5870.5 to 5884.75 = -0.04 mag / 52.5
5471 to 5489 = 0.00 mag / 48.3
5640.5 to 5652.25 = -0.04 mag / 50.9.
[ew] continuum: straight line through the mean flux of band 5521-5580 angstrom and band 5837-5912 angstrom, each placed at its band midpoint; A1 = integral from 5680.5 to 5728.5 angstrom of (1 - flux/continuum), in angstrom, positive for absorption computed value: 0.2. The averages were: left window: 50.5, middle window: 49.6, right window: 49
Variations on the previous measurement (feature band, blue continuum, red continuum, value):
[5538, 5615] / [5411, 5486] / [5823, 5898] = -2.0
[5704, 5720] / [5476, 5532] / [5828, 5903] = 0.3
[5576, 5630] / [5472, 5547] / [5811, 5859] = 1.3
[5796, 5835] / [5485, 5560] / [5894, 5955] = -1.6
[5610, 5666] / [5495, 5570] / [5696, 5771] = 0.7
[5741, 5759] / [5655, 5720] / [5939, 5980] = -0.6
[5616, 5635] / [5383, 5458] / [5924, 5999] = -0.2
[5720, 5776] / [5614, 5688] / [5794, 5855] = -0.7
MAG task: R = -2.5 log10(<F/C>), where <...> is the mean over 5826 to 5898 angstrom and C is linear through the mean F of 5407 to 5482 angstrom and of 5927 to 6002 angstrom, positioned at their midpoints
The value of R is 0.03 mag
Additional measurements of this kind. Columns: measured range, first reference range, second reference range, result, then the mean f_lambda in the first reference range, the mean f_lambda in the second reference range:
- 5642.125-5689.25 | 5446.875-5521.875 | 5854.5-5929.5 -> -0.028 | 49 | 48.7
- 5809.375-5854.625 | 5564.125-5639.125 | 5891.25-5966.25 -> -0.056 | 49.2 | 49.7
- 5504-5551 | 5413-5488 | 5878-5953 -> -0.033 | 48.5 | 48.7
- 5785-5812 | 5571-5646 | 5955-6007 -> -0.020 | 49.4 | 51.4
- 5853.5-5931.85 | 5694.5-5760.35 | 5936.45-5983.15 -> 0.051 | 50.5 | 51.4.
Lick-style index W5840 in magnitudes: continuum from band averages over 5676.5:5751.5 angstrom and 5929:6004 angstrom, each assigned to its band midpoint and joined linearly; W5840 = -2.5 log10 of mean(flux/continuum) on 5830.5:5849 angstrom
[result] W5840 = -0.03 mag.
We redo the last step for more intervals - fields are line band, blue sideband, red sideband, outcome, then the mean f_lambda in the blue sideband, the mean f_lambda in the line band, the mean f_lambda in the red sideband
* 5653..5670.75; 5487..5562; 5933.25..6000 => 0.038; 50.3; 48.9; 51.2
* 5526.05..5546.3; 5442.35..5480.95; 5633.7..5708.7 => -0.016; 48.3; 49.7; 50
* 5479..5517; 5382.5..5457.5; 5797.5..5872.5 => -0.023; 47.6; 49.4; 51.6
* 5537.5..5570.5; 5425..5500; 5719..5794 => -0.031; 48.6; 50.9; 51.3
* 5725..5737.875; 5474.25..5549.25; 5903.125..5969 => -0.007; 49.7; 50.8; 51.2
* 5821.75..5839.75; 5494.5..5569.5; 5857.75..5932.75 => -0.064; 50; 51.9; 48.7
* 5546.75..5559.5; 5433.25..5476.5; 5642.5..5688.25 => -0.061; 48.6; 52.2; 50.2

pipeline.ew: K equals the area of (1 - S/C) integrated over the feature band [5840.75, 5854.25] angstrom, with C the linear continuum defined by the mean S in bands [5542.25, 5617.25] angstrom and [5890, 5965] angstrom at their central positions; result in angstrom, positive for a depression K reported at -0.8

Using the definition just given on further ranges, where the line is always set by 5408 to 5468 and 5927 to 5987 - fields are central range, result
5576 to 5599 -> 0.1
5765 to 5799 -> -0.7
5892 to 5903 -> 1.8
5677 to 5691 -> -0.2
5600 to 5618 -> 0.0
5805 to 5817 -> -0.3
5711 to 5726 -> -0.1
